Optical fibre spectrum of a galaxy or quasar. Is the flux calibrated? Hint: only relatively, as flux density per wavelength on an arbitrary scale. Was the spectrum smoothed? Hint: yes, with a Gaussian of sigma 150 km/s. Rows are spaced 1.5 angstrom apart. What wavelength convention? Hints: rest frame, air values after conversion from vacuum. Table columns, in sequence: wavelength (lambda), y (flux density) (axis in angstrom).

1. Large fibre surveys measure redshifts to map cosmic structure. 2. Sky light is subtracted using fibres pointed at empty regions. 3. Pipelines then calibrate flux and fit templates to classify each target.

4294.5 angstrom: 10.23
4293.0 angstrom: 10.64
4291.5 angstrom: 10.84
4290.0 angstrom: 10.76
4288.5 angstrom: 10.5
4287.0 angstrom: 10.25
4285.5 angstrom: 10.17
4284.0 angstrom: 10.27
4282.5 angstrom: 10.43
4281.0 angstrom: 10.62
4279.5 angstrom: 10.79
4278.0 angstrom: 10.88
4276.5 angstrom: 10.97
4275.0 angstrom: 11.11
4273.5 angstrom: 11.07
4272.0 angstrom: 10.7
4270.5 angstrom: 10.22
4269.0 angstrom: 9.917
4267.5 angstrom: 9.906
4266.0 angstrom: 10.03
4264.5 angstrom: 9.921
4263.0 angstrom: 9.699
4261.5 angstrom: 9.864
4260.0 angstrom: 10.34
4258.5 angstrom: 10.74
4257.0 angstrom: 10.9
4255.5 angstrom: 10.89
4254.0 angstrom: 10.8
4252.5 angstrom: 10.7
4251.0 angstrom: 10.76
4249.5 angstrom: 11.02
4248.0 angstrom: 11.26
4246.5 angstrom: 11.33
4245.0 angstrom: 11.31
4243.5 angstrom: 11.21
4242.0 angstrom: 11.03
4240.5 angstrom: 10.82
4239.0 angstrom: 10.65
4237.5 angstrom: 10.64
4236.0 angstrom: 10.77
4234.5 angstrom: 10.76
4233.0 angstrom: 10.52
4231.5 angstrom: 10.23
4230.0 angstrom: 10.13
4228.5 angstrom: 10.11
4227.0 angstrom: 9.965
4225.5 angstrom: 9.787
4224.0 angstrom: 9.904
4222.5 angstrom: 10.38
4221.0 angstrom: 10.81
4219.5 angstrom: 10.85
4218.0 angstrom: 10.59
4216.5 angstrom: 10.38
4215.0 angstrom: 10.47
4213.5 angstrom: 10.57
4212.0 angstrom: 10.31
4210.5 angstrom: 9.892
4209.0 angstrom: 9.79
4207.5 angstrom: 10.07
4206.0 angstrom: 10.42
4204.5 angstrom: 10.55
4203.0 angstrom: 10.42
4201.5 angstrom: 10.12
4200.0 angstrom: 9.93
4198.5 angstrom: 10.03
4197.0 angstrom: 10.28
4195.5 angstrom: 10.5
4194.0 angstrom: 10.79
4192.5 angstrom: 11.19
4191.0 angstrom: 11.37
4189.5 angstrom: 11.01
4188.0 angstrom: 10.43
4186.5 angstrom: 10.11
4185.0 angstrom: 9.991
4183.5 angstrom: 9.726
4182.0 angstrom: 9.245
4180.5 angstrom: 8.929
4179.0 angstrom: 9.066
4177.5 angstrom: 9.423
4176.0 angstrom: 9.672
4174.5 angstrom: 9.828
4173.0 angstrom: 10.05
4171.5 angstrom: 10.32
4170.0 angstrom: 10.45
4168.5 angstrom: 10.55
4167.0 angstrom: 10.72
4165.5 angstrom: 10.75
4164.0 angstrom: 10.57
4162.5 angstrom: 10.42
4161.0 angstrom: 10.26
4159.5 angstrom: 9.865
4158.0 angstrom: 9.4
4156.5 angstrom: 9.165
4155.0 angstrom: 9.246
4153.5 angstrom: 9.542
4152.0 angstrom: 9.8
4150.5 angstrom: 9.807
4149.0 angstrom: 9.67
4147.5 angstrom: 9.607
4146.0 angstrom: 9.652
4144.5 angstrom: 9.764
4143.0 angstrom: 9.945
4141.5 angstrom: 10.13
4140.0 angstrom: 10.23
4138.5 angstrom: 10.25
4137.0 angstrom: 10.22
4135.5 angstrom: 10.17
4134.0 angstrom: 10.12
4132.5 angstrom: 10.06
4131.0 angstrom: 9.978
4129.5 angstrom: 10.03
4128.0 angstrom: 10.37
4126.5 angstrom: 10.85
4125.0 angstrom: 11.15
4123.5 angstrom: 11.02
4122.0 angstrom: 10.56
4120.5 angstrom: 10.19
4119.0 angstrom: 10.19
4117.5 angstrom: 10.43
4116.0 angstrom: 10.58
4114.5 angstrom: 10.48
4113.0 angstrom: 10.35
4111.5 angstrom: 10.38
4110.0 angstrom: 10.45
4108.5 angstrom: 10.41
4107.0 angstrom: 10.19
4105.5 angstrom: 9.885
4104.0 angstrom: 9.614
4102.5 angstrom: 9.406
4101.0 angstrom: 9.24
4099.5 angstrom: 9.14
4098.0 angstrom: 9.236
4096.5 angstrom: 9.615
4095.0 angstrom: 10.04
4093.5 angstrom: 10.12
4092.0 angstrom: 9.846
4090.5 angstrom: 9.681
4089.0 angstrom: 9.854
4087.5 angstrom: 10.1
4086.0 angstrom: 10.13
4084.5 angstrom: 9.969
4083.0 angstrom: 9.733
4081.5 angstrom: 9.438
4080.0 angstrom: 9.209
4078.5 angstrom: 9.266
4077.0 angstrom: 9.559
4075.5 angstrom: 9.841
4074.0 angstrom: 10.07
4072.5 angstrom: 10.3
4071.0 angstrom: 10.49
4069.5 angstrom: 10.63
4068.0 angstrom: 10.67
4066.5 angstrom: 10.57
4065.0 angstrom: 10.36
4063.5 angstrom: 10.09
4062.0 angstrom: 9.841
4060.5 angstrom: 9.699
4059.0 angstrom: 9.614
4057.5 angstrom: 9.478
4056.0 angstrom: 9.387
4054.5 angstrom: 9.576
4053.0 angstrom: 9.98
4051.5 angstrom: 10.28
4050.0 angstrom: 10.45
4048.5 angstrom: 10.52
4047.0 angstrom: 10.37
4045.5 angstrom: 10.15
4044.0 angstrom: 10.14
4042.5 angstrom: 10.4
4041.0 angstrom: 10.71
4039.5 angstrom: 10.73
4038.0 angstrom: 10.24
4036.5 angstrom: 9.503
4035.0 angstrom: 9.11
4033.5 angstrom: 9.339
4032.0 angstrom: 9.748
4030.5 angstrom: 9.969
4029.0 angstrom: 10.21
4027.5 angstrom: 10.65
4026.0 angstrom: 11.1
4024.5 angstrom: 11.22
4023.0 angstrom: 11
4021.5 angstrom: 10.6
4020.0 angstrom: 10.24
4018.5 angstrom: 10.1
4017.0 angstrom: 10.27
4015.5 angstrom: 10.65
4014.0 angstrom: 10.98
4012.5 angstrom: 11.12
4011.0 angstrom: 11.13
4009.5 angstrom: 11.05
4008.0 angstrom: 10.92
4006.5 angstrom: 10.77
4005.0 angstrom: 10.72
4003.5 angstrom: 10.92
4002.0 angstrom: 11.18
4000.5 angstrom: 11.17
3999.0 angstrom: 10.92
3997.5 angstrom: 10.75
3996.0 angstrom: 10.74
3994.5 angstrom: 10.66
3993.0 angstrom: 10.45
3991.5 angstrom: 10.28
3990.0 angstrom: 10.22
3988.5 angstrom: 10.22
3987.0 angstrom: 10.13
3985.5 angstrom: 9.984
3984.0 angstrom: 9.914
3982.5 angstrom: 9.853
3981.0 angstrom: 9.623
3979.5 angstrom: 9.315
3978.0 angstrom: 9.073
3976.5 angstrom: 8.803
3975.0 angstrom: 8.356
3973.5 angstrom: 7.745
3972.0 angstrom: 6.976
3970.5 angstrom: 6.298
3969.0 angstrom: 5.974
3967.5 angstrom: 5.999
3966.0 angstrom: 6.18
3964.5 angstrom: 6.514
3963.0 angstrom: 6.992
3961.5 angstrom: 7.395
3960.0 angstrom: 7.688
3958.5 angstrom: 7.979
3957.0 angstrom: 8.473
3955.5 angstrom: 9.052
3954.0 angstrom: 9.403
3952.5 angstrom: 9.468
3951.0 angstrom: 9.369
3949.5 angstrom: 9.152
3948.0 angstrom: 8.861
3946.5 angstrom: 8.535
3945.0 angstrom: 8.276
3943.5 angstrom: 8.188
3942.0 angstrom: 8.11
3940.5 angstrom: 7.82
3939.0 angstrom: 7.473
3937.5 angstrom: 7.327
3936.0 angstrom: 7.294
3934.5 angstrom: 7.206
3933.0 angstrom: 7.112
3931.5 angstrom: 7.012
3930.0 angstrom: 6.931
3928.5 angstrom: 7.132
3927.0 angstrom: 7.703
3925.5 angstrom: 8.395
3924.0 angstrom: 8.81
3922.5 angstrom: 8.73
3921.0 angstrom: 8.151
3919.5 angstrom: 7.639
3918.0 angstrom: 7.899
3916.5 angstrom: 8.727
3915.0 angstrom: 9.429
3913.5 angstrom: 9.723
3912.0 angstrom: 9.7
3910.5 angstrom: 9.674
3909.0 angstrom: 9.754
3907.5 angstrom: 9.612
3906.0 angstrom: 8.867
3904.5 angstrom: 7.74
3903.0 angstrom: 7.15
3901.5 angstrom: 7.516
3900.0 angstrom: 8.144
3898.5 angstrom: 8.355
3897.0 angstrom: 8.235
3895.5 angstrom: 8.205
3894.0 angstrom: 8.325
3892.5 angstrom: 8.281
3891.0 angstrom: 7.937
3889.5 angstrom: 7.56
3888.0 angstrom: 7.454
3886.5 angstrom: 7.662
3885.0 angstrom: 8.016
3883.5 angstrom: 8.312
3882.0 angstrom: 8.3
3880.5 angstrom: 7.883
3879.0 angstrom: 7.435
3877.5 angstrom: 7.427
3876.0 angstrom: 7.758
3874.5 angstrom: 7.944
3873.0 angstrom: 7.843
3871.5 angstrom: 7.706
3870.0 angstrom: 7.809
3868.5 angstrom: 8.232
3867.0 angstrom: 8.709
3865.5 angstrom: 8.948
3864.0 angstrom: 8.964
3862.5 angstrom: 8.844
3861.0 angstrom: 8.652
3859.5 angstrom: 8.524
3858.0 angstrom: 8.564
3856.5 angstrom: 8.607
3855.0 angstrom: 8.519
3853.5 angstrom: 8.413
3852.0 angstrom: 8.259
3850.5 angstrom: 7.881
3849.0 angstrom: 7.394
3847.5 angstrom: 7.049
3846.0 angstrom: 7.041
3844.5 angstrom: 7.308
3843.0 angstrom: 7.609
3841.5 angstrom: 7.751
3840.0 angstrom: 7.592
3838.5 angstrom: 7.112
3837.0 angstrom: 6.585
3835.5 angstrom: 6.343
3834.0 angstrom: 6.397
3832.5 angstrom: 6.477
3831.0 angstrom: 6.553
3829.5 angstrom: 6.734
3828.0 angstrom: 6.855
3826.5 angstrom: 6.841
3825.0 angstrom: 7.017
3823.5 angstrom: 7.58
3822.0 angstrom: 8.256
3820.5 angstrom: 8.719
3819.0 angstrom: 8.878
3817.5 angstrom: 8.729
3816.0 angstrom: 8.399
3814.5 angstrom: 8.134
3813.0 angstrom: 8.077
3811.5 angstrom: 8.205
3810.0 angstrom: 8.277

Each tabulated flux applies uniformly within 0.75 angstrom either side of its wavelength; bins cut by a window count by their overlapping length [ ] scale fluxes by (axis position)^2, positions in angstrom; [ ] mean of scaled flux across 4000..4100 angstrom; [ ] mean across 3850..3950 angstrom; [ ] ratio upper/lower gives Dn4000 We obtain 1.3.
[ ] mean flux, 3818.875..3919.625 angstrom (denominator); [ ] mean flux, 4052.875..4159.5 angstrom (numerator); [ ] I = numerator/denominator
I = 1.2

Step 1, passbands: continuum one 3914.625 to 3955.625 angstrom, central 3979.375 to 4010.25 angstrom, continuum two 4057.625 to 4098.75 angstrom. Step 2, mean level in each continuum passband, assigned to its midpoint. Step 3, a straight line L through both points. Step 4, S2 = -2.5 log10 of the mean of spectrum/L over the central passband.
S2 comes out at -0.18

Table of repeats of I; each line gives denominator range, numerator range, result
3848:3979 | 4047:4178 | 1.24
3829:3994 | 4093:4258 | 1.26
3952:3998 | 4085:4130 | 1.16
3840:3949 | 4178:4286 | 1.29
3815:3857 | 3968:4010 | 1.29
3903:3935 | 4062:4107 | 1.18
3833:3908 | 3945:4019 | 1.18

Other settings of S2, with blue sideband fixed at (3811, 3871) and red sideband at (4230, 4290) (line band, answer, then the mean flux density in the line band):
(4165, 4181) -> 0.005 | 9.98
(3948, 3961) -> -0.029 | 8.8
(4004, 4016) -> -0.217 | 10.9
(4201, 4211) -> 0.006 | 10.2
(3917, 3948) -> 0.081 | 7.82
